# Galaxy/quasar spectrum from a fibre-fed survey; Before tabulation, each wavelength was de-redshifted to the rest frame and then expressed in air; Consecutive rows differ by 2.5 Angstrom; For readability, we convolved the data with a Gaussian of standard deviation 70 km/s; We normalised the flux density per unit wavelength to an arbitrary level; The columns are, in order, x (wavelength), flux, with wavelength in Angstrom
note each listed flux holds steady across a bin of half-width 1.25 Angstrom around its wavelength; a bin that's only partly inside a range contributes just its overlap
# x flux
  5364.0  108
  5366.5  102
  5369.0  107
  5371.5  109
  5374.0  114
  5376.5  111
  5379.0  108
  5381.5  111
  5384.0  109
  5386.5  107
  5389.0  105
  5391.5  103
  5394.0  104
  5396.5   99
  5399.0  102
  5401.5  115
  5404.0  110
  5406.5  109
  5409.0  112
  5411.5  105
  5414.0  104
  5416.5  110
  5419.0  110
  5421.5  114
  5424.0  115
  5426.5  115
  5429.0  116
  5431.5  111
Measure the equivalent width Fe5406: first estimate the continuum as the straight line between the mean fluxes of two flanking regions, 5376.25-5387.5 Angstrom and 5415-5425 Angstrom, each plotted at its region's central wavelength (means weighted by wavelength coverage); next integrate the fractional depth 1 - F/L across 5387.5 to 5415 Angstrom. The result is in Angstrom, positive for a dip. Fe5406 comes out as 1.1 Angstrom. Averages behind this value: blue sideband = 109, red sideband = 112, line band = 106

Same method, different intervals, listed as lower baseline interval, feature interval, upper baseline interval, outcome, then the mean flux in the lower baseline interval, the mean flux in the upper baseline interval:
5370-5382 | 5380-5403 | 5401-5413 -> 0.83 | 110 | 110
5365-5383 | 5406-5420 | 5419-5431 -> 0.58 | 109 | 114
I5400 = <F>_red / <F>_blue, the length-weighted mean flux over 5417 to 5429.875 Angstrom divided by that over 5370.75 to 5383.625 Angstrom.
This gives 1.03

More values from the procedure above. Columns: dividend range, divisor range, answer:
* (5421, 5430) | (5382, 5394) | 1.08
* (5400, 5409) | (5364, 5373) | 1.04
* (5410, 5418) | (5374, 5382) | 0.96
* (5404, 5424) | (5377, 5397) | 1.03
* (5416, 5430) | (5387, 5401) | 1.10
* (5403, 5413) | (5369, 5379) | 0.99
